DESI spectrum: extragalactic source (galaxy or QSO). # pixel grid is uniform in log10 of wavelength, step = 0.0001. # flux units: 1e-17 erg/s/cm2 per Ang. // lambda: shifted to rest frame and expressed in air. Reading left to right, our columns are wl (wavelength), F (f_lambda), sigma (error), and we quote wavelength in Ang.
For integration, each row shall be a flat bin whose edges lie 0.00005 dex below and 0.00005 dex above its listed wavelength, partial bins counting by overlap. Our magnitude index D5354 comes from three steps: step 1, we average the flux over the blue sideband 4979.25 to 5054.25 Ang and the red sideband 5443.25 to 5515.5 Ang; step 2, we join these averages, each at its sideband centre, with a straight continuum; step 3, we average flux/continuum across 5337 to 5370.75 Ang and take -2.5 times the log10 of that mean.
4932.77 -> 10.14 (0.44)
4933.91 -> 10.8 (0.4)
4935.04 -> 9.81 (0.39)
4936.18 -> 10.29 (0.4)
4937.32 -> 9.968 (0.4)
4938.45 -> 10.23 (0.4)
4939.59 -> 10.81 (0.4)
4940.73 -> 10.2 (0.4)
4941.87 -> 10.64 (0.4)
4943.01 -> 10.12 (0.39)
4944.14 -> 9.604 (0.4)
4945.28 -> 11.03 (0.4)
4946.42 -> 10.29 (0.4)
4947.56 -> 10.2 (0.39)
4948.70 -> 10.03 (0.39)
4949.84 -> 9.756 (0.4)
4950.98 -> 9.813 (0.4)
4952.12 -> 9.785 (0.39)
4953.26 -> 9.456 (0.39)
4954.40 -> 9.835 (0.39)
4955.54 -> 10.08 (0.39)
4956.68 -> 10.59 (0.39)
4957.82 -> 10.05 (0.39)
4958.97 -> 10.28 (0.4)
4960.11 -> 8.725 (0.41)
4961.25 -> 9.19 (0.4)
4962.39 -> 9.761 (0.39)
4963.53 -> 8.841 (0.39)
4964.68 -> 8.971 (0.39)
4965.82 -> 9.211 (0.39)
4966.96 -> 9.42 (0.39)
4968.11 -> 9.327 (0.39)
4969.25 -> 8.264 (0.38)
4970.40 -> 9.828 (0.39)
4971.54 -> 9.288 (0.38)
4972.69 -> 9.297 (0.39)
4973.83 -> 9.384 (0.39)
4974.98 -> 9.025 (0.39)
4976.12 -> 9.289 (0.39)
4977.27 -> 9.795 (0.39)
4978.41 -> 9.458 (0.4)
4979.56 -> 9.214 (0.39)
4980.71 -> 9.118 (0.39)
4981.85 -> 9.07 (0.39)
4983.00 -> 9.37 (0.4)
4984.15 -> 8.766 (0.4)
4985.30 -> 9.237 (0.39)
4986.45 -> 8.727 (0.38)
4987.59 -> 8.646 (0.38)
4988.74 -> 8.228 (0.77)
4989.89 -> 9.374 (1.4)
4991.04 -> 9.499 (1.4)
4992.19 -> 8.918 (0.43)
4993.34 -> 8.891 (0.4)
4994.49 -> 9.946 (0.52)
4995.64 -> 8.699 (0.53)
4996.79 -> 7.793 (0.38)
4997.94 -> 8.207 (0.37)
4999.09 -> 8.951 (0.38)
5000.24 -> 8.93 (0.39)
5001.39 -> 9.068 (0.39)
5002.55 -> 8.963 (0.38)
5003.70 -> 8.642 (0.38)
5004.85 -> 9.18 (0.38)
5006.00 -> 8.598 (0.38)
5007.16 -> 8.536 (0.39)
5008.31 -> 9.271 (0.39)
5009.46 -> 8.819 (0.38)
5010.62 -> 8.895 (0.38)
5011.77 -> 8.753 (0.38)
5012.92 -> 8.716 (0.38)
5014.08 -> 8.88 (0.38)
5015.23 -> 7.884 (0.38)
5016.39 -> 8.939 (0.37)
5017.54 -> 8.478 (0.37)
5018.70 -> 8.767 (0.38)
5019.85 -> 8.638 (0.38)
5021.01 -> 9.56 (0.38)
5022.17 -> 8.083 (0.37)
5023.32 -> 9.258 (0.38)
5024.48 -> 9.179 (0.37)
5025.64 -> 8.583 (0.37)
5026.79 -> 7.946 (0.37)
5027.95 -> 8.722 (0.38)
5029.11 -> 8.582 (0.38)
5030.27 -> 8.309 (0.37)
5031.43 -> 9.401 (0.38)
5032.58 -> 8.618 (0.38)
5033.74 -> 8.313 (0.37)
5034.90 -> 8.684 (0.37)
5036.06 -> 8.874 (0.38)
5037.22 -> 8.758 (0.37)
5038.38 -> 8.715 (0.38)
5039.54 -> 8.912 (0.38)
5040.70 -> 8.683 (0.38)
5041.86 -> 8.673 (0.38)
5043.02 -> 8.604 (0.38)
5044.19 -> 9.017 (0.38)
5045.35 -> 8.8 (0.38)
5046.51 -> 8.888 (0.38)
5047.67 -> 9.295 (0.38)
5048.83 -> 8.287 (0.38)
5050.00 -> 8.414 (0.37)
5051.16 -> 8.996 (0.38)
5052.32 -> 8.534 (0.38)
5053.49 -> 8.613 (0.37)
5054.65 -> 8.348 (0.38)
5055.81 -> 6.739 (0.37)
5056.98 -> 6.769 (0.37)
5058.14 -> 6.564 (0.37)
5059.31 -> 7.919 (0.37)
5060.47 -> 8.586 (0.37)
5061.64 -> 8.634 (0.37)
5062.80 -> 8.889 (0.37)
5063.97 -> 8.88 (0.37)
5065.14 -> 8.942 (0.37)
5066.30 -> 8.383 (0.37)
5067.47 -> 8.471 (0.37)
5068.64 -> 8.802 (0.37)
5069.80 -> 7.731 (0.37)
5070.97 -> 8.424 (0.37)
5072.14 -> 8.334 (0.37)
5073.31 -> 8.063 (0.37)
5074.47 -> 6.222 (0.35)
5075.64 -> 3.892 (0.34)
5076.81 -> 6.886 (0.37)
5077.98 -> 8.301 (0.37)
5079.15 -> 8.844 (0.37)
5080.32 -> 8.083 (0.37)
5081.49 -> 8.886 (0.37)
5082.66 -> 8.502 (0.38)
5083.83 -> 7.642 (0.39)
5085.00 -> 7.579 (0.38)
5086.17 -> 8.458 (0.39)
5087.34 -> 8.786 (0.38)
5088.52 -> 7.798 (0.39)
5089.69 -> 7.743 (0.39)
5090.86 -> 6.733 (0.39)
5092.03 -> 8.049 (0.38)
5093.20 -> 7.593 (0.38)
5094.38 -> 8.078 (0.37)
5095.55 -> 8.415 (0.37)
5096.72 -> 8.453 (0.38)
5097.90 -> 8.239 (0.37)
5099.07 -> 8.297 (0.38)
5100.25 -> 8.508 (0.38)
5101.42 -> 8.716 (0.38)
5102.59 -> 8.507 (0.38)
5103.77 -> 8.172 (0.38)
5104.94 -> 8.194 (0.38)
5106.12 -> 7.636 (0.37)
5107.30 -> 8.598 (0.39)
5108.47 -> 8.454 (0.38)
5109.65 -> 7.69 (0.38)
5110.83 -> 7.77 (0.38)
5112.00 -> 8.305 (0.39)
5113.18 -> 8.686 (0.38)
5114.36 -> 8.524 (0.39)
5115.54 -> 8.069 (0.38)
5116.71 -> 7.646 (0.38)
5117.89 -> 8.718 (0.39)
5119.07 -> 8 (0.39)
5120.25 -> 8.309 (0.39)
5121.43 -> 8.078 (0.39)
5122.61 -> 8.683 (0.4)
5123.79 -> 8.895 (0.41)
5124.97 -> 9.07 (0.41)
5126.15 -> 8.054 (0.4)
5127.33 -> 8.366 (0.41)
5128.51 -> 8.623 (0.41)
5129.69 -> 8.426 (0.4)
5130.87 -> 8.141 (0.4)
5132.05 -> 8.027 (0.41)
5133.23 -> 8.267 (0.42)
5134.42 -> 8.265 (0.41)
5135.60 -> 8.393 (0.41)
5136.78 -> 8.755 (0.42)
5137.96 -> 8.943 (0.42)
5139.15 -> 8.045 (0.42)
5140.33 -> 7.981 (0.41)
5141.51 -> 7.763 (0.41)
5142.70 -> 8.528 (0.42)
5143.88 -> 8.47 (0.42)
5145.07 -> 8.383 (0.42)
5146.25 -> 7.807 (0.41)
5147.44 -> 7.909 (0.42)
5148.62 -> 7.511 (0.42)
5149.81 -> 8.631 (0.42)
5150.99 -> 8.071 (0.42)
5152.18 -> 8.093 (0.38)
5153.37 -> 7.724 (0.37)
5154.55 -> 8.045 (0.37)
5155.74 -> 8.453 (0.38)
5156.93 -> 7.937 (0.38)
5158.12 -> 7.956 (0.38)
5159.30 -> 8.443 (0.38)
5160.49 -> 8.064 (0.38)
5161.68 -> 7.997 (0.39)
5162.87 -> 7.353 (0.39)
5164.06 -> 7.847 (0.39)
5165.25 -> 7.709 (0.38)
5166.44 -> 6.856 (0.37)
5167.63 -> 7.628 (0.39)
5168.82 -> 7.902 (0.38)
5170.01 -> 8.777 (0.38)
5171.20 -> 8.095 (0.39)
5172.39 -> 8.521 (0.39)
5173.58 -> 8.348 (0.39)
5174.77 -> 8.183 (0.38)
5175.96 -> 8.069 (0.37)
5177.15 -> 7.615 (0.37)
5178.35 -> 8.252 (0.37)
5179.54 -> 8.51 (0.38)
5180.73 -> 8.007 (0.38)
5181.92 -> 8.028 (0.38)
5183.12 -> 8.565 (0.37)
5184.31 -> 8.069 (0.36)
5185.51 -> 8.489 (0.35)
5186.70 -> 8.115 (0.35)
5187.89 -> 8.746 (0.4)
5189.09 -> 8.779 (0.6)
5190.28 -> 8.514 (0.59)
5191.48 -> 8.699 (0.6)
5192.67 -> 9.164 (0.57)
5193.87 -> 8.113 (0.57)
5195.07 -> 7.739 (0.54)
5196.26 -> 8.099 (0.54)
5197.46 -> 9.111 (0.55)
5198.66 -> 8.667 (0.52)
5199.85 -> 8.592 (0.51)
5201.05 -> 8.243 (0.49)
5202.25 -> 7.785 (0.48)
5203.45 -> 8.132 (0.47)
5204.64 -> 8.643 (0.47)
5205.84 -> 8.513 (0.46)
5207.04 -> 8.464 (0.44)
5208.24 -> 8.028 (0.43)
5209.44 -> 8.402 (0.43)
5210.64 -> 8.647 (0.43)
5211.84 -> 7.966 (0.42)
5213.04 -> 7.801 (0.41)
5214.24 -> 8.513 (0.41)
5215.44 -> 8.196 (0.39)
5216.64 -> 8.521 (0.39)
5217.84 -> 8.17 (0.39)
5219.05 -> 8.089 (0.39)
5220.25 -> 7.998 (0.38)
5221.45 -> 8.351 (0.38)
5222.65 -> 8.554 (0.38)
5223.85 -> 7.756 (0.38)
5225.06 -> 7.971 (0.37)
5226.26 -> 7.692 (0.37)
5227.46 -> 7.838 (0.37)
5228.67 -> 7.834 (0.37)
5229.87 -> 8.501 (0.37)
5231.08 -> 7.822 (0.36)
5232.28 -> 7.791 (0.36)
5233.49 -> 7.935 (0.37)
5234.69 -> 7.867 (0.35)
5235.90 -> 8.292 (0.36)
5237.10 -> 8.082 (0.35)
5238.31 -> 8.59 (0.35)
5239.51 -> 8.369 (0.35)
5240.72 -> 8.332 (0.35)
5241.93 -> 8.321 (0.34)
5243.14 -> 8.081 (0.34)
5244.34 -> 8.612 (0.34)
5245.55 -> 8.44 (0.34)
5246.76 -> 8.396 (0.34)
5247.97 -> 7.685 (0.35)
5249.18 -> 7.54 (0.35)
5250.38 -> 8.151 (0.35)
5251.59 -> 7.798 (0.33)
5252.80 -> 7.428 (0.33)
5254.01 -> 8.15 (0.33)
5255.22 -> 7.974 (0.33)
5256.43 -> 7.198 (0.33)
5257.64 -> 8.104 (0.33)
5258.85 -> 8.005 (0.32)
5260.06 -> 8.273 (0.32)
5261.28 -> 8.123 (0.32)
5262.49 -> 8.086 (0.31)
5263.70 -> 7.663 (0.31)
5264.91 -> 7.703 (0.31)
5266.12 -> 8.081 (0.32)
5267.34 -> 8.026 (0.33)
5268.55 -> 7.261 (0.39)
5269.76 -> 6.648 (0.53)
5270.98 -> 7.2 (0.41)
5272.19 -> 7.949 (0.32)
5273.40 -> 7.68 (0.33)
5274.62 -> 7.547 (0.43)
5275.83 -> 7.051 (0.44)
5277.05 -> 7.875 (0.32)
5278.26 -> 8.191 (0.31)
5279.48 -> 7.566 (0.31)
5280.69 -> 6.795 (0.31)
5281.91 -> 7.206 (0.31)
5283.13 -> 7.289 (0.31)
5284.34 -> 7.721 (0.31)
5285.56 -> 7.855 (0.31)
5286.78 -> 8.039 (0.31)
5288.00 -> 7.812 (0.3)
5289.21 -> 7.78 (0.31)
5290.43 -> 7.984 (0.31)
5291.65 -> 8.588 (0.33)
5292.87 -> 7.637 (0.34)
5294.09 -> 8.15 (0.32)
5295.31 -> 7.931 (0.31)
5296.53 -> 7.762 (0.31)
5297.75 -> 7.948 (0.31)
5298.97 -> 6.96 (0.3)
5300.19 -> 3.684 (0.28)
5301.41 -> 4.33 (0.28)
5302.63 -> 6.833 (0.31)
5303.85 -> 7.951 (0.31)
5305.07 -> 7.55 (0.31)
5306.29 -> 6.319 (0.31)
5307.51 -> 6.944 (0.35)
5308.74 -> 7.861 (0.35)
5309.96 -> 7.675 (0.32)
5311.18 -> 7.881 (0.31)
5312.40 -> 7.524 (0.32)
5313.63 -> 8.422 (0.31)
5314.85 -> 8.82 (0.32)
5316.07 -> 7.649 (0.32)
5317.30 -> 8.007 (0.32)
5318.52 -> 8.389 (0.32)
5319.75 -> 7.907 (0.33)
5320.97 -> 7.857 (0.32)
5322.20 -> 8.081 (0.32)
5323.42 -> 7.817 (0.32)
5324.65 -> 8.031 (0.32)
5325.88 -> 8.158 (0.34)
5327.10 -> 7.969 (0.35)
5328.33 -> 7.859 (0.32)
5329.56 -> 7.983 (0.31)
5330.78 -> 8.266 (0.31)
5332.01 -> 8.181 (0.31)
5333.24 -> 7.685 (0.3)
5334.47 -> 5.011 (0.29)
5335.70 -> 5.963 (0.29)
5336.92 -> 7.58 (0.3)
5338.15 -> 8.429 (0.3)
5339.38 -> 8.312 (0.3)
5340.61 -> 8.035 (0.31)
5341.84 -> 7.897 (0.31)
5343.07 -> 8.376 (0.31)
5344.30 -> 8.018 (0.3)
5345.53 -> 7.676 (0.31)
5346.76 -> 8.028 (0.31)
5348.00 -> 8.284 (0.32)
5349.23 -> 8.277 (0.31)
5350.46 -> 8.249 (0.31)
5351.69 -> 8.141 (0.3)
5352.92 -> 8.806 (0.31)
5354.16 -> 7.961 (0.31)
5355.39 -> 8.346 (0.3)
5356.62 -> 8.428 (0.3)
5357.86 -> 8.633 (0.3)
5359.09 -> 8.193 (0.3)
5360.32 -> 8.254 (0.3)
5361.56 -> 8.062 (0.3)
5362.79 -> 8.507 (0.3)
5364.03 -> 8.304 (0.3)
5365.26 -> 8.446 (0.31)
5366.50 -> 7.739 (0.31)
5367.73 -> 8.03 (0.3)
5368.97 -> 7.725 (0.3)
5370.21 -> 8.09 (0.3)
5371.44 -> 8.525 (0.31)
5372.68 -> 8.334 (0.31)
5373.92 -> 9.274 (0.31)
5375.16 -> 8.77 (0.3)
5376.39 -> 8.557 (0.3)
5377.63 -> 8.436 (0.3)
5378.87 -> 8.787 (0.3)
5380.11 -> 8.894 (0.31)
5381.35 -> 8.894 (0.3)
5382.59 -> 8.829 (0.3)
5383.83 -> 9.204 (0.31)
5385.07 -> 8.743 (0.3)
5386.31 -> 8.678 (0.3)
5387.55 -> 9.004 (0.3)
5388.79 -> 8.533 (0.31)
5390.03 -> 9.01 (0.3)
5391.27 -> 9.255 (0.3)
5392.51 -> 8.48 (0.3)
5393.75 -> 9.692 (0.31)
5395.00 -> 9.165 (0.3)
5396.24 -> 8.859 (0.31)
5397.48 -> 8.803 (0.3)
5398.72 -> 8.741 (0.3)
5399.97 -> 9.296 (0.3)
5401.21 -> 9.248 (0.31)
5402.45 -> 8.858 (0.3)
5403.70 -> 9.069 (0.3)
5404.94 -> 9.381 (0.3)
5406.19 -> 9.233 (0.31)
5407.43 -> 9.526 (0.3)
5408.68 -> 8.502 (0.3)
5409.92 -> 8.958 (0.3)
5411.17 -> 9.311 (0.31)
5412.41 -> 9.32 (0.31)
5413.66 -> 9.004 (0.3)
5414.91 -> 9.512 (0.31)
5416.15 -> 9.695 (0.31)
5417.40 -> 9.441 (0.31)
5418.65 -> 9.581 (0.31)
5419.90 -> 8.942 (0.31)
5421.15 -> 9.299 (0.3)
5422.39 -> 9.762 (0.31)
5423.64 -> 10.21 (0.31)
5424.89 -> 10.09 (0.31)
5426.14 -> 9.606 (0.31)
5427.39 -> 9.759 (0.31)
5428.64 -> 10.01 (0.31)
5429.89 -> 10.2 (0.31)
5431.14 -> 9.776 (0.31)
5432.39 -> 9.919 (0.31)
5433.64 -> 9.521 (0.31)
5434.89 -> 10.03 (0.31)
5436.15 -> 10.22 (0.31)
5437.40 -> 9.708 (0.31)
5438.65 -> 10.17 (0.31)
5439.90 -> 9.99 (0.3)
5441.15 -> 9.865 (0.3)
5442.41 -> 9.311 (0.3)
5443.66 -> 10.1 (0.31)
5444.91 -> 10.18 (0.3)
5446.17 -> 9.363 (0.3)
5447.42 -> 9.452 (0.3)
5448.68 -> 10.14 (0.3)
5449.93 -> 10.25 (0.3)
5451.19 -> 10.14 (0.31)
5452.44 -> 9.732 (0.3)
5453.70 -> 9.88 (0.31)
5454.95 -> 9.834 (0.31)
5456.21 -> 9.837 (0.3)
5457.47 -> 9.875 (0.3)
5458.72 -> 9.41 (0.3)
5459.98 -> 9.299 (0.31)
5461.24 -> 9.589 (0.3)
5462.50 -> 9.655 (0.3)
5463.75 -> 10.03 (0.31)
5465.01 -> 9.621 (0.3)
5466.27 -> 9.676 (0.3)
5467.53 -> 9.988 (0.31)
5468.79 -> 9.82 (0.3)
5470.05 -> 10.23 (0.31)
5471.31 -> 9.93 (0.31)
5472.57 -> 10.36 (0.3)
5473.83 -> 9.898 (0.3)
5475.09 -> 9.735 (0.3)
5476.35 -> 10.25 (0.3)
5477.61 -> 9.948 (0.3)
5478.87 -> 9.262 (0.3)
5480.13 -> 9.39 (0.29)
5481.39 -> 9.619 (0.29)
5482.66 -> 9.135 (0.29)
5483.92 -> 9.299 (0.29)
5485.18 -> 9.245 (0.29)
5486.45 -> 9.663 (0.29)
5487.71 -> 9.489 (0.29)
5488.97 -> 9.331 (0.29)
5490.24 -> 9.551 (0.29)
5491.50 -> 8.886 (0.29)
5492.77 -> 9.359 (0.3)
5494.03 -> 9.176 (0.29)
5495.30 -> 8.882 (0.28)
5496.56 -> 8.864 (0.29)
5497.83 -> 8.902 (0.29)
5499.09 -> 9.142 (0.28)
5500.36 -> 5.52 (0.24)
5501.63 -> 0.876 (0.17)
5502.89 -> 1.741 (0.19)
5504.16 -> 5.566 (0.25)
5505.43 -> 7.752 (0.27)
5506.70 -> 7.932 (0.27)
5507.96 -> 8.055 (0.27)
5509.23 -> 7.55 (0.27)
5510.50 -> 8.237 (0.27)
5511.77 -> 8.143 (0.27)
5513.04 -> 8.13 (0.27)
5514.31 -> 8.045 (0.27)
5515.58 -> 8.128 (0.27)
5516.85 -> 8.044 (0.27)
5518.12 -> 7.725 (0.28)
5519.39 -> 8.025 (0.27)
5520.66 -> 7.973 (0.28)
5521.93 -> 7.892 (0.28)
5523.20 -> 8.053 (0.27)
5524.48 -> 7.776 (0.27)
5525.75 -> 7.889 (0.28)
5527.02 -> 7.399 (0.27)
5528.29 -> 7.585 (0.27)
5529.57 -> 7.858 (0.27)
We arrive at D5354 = 0.092 mag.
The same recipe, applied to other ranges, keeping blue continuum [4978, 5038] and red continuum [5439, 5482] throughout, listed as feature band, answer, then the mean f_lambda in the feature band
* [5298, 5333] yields 0.25 mag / 7.54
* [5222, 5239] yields 0.16 mag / 8.04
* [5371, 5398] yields 0.09 mag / 8.85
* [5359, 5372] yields 0.18 mag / 8.17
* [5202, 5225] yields 0.13 mag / 8.24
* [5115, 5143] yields 0.09 mag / 8.33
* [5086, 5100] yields 0.12 mag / 8.05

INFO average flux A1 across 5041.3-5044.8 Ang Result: 8.75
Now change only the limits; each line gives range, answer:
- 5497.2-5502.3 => 6.08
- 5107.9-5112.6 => 8.05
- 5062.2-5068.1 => 8.71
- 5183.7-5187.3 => 8.24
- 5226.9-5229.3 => 7.84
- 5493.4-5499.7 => 9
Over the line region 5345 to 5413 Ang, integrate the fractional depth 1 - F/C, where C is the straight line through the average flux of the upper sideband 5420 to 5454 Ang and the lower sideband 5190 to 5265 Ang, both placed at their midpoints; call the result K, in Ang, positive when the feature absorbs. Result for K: 5.3 Ang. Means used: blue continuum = 8.16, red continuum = 9.86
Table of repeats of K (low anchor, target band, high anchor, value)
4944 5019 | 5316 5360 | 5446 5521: 4.8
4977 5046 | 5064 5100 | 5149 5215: 2.5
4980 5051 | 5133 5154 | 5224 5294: 0.3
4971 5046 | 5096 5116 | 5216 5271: 0.5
